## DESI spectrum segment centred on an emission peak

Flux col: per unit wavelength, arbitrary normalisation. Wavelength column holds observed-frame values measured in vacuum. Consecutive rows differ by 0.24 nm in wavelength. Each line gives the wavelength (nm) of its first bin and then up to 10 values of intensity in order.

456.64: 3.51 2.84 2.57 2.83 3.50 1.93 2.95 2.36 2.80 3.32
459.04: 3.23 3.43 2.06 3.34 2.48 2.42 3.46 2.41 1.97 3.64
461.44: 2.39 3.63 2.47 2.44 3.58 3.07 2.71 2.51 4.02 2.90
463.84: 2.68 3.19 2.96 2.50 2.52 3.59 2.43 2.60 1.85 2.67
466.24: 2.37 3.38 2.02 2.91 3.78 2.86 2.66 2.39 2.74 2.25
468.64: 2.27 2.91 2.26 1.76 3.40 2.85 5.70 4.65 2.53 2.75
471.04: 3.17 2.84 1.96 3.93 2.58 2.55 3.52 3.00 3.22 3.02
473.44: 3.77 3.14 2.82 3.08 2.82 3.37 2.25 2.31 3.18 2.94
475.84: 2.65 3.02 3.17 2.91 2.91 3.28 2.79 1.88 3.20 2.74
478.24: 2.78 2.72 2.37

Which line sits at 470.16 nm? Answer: H-gamma 4340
